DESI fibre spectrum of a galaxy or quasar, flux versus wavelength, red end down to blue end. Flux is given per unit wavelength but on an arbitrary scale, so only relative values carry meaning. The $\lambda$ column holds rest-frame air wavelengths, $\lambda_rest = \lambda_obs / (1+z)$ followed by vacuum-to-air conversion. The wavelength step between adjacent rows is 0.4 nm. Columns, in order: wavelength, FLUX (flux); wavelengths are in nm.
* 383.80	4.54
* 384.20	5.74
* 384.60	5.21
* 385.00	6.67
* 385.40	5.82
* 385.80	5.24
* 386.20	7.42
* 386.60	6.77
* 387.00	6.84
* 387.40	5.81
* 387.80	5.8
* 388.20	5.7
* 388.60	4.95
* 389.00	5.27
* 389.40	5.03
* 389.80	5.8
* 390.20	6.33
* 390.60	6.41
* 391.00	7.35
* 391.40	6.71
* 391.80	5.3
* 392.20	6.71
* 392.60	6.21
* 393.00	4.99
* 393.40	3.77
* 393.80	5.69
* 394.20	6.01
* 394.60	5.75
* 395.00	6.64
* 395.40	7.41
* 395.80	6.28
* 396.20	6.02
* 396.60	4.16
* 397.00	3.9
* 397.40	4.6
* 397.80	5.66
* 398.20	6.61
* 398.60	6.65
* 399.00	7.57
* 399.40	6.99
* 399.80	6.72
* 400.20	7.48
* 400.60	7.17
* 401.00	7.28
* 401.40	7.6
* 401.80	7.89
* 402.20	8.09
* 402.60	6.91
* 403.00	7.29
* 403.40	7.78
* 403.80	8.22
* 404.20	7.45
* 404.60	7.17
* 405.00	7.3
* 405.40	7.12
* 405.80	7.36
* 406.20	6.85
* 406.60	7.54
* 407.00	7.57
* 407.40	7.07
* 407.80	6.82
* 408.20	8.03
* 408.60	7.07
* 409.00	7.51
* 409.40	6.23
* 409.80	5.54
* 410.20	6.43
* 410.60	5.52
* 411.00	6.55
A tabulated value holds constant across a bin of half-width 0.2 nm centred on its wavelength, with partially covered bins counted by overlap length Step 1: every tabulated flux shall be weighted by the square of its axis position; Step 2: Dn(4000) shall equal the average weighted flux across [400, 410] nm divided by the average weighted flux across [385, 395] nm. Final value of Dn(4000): 1.3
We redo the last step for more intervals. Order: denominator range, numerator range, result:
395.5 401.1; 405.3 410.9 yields 1.16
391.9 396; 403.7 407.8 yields 1.31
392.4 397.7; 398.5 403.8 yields 1.39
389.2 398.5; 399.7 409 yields 1.34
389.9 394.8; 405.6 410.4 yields 1.28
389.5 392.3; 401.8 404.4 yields 1.29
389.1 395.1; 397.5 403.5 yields 1.26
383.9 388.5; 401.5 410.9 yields 1.31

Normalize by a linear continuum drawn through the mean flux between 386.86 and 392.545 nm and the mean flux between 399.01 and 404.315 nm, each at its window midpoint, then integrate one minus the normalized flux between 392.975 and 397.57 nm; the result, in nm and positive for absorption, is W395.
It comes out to 0.83 nm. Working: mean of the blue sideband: 6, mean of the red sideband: 7.46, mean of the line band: 5.46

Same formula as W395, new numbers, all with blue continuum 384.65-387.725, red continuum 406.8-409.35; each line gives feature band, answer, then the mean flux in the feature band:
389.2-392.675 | 0.16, 6.21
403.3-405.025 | -0.12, 7.6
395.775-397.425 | 0.45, 4.9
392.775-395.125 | 0.42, 5.45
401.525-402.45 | -0.12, 7.9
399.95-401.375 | -0.08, 7.32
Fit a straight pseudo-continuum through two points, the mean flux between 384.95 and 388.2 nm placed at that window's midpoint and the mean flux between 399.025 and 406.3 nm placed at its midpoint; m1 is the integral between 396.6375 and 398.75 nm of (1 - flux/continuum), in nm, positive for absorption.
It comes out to 0.51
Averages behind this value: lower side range 6.24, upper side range 7.38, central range 5.35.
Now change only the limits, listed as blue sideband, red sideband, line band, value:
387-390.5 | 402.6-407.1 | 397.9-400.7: -0.068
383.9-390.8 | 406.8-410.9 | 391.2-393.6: 0.194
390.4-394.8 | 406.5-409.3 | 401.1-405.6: -0.409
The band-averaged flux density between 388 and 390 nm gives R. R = 5.35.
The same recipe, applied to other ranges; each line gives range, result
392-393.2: 5.97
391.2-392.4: 6.24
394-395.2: 6.13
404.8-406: 7.26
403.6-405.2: 7.54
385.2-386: 5.53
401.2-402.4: 7.86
